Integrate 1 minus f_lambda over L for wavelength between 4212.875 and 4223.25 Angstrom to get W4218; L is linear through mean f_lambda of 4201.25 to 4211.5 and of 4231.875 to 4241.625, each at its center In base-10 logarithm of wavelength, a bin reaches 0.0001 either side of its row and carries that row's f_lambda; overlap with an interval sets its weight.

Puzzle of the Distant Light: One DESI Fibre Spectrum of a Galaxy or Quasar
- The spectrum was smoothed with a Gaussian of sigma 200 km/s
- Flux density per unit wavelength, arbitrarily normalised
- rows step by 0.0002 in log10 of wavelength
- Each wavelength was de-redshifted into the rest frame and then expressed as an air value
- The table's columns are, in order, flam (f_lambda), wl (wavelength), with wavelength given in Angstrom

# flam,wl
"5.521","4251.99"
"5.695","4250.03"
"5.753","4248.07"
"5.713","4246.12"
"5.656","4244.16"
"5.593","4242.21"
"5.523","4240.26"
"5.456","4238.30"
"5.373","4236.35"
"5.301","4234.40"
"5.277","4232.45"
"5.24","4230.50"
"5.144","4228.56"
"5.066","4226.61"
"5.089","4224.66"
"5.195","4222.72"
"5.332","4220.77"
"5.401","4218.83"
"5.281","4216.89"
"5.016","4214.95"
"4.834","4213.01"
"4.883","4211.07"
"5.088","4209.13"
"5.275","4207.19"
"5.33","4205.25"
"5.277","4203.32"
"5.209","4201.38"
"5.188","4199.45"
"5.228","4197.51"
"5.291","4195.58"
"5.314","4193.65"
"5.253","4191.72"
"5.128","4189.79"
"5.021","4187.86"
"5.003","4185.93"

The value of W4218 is 0.1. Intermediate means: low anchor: 5.19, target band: 5.2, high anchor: 5.4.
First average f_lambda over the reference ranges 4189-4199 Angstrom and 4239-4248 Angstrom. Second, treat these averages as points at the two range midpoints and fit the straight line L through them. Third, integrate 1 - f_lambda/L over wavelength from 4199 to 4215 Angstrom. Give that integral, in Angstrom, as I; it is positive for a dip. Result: 0.6 Angstrom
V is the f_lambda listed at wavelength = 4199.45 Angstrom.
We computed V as 5.188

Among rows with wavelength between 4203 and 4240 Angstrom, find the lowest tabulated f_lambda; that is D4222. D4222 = 4.834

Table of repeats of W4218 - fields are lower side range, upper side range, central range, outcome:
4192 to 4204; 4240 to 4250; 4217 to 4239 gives 1.0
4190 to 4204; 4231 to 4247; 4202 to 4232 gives 1.1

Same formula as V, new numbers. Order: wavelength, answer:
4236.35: 5.373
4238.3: 5.456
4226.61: 5.066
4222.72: 5.195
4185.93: 5.003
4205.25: 5.33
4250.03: 5.695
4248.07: 5.753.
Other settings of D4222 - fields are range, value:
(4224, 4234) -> 5.066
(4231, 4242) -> 5.277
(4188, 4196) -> 5.128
